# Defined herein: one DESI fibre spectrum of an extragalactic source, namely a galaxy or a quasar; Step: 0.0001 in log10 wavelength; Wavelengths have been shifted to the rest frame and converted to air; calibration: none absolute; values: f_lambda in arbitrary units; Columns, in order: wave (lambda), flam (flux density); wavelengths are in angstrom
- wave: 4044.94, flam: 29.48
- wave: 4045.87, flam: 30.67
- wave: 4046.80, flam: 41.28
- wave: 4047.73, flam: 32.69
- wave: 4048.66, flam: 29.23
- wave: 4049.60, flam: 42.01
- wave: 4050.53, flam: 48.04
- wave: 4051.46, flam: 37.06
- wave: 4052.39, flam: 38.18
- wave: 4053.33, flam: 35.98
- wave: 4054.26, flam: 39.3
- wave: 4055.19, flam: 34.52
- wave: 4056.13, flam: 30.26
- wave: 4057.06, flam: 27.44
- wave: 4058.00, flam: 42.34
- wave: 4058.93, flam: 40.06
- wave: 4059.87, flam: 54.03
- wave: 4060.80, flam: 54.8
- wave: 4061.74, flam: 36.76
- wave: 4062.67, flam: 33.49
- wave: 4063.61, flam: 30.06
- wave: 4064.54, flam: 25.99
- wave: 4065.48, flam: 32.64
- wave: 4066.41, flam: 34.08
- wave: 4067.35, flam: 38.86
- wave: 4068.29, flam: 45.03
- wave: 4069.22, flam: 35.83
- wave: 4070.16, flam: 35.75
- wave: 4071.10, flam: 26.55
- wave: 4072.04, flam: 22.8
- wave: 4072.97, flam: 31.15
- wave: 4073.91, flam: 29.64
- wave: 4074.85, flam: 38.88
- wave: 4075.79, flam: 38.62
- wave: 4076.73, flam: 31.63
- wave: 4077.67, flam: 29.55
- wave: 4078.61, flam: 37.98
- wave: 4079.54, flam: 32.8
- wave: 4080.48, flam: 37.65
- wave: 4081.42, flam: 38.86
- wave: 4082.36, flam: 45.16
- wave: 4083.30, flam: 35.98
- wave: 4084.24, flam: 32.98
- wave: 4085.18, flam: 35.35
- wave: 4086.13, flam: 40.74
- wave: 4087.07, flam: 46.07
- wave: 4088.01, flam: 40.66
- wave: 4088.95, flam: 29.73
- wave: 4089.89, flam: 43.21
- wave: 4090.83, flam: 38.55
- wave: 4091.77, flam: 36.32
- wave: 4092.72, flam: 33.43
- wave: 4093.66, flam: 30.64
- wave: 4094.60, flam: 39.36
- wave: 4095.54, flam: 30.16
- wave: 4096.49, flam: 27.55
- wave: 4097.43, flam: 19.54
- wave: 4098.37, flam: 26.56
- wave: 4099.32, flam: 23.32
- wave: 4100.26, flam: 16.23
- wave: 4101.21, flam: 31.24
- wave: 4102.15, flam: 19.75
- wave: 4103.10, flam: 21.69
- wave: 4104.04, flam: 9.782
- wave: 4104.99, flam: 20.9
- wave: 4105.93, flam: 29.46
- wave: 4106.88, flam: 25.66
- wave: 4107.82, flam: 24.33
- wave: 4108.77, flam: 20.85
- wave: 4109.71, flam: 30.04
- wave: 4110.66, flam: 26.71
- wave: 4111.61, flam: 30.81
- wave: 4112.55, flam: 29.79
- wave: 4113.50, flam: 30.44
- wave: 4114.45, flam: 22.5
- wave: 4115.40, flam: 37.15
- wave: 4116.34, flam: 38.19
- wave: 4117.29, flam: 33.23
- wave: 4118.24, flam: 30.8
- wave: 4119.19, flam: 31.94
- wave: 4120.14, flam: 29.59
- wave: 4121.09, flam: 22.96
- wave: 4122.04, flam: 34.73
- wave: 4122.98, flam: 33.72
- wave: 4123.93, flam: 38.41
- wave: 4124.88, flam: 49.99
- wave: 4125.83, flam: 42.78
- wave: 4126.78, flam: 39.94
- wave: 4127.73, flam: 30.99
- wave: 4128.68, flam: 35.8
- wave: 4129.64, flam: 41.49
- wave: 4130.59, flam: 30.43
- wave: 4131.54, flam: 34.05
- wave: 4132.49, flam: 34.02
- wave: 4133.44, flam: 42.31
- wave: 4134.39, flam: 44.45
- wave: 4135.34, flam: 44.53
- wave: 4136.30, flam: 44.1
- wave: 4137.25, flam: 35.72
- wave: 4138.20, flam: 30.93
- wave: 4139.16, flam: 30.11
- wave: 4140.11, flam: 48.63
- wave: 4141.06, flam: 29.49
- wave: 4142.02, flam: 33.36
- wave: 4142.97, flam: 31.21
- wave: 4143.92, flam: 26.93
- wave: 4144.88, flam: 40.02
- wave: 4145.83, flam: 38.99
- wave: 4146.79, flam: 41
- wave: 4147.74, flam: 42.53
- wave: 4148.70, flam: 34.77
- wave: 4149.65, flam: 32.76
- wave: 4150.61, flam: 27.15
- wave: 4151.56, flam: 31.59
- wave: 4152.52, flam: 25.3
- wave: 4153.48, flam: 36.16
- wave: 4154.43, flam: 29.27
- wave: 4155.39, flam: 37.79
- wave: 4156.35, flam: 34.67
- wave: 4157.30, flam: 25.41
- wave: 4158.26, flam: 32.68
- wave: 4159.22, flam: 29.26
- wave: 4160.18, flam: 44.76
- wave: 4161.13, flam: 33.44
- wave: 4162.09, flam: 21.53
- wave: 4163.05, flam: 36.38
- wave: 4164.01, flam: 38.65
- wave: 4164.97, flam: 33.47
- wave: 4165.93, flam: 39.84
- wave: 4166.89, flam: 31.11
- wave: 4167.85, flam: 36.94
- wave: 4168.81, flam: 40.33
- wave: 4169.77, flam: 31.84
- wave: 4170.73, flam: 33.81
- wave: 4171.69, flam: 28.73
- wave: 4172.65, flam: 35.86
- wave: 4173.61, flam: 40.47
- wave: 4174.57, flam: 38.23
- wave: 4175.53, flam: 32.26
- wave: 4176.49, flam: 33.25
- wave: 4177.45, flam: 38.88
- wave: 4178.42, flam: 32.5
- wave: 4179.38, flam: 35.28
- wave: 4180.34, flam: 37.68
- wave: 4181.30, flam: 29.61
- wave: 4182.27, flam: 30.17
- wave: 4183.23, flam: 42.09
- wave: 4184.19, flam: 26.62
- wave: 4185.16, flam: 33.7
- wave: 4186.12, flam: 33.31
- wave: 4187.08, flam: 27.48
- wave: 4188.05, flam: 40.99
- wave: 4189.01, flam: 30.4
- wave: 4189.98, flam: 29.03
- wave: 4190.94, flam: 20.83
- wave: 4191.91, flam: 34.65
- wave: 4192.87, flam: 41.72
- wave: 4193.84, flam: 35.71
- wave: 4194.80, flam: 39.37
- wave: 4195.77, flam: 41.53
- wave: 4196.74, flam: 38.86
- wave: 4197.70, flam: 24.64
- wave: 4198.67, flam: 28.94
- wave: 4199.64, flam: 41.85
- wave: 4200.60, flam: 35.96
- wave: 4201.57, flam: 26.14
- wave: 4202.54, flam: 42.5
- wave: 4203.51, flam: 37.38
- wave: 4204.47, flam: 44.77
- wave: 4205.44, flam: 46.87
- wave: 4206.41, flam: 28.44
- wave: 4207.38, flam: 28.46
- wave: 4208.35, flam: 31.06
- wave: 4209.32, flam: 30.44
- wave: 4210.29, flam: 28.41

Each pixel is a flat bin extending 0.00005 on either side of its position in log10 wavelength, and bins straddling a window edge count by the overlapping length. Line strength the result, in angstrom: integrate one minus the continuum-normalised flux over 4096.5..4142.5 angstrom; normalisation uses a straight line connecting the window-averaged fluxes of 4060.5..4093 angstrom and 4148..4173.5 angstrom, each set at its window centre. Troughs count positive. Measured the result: 4.0 angstrom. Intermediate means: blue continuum 35.8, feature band 31.5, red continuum 33.4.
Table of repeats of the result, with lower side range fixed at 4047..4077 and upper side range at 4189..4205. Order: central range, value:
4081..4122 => 6.2 angstrom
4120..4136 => -0.8 angstrom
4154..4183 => 0.9 angstrom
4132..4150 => -0.8 angstrom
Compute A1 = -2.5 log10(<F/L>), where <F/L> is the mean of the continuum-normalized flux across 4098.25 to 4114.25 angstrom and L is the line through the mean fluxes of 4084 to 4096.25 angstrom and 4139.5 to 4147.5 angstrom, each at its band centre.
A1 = 0.43 mag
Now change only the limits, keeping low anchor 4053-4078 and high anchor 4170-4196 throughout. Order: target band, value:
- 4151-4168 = 0.04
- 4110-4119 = 0.13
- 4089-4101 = 0.16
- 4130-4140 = -0.09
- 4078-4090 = -0.08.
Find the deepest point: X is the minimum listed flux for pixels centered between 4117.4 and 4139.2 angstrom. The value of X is 22.96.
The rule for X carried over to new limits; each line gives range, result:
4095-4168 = 9.782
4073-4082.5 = 29.55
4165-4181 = 28.73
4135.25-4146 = 26.93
